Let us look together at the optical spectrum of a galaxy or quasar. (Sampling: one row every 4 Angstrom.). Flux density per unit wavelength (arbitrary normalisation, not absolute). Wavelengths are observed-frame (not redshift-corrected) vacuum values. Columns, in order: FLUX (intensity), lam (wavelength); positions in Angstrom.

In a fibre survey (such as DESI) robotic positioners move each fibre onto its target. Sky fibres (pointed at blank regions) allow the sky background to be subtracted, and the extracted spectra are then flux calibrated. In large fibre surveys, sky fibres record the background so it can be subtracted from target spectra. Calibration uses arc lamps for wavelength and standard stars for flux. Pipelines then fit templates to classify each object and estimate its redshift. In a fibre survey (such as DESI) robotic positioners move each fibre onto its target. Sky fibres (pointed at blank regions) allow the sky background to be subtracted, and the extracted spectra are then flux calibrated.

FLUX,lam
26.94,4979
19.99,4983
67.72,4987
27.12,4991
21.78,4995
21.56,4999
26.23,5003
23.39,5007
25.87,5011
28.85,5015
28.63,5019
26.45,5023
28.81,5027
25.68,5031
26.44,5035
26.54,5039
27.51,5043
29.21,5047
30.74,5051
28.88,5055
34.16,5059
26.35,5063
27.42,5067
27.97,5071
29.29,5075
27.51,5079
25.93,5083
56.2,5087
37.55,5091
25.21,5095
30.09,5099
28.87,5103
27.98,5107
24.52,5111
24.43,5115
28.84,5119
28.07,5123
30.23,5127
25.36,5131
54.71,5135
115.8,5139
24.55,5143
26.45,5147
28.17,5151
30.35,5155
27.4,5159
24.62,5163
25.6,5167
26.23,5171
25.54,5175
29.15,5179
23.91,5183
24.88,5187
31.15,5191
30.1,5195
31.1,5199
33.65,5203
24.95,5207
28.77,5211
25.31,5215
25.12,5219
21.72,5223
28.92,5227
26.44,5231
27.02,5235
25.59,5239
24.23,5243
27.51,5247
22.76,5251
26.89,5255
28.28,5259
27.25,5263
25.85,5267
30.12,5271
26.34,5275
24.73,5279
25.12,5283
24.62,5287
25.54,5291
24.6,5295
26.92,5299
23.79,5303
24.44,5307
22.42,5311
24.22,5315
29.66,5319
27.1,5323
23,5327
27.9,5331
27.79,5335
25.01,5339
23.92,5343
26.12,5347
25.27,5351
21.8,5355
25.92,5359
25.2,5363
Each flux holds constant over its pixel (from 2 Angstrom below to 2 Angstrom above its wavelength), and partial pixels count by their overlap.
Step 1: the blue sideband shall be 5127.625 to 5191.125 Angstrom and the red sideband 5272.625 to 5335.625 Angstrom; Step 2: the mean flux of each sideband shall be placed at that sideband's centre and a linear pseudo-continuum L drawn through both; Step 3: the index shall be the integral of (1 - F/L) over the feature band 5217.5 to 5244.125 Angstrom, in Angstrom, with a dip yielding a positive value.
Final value 3.7 Angstrom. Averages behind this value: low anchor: 34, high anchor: 25.5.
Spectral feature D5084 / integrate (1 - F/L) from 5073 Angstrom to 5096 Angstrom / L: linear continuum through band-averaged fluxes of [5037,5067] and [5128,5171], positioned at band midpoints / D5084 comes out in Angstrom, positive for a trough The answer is -1.5 Angstrom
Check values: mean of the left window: 28.9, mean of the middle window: 34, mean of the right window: 37.6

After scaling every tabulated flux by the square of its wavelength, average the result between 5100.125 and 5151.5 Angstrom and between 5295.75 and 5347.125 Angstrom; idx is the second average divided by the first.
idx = 0.76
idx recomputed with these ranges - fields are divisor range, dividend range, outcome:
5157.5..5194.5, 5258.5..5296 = 1.02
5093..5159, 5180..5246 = 0.81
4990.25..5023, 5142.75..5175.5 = 1.11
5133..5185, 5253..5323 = 0.77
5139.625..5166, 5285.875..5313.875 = 0.83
